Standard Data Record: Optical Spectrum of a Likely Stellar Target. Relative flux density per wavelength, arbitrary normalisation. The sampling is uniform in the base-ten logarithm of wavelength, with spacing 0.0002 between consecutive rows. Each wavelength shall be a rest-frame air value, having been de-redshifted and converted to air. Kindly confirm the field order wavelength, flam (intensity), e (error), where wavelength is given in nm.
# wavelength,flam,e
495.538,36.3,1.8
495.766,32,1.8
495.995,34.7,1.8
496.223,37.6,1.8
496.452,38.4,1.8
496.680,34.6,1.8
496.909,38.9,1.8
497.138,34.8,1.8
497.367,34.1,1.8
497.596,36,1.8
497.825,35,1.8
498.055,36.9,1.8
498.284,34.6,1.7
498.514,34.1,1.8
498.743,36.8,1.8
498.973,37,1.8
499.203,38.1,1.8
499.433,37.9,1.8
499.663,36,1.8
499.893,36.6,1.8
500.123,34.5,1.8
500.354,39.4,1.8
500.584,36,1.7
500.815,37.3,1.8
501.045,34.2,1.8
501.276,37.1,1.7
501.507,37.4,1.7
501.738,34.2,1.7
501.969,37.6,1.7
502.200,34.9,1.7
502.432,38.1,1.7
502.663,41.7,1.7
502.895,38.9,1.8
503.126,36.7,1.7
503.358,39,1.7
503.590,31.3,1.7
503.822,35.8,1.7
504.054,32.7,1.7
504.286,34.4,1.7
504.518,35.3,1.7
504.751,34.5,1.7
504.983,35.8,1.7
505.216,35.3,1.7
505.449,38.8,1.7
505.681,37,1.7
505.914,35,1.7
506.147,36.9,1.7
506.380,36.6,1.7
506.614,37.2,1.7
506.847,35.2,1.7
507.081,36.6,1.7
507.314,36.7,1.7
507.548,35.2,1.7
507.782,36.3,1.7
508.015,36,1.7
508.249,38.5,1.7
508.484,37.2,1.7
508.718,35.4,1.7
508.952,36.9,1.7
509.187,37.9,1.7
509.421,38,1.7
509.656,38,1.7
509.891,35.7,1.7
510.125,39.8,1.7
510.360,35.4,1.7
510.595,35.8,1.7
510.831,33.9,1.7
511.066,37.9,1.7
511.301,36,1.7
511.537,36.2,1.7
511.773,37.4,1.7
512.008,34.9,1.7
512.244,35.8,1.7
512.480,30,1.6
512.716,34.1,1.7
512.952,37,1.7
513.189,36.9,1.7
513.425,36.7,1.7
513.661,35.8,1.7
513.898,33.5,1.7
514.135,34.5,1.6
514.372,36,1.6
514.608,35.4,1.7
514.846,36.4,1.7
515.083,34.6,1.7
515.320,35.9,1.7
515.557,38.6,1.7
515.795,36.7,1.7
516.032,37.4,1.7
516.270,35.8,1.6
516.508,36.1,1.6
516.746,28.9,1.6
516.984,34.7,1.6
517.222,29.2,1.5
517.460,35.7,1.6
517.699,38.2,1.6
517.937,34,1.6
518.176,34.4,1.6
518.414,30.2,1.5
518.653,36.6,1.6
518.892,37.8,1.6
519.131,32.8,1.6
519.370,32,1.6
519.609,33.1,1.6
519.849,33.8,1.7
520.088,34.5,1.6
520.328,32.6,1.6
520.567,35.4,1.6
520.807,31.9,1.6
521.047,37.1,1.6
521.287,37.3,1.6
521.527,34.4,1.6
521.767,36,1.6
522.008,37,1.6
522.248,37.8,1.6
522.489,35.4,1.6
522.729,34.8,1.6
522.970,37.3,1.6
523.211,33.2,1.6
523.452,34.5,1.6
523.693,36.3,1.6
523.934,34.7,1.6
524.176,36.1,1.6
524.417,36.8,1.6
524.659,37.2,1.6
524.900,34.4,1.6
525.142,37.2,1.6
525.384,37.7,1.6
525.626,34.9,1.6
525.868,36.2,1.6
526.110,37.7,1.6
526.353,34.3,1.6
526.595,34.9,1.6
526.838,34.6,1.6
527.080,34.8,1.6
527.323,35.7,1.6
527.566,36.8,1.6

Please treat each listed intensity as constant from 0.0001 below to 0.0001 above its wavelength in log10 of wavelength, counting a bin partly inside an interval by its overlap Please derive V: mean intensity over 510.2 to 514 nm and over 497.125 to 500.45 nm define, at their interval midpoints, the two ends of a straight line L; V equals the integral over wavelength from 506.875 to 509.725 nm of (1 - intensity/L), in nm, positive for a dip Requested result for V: -0.09 nm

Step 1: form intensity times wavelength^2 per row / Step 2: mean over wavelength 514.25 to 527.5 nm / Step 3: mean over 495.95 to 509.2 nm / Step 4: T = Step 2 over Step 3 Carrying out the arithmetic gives 1.04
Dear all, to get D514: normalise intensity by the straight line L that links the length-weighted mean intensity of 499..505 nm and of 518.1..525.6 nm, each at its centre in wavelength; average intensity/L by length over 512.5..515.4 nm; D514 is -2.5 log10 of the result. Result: 0.01 mag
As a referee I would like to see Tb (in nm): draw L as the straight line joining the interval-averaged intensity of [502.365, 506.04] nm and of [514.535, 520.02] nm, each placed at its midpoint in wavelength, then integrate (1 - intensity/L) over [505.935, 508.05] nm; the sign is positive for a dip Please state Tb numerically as -0.02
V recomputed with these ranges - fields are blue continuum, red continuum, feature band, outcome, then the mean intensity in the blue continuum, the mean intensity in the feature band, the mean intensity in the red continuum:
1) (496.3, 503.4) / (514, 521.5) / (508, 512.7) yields -0.099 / 36.7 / 36.3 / 34.8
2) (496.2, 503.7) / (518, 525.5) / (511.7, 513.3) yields 0.029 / 36.5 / 35.1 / 35.2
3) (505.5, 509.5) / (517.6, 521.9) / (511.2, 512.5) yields 0.018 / 36.7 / 35.4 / 34.6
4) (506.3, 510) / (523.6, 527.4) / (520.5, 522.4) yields 0.009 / 36.7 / 35.9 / 35.8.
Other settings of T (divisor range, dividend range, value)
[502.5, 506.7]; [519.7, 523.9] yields 1.04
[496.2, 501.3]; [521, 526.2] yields 1.09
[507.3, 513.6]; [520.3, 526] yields 1.04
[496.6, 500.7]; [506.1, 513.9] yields 1.05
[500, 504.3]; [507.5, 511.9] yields 1.04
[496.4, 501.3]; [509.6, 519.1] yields 1.04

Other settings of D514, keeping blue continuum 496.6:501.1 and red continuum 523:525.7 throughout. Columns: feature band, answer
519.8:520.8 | 0.06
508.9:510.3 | -0.05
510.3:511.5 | 0.00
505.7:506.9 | -0.01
